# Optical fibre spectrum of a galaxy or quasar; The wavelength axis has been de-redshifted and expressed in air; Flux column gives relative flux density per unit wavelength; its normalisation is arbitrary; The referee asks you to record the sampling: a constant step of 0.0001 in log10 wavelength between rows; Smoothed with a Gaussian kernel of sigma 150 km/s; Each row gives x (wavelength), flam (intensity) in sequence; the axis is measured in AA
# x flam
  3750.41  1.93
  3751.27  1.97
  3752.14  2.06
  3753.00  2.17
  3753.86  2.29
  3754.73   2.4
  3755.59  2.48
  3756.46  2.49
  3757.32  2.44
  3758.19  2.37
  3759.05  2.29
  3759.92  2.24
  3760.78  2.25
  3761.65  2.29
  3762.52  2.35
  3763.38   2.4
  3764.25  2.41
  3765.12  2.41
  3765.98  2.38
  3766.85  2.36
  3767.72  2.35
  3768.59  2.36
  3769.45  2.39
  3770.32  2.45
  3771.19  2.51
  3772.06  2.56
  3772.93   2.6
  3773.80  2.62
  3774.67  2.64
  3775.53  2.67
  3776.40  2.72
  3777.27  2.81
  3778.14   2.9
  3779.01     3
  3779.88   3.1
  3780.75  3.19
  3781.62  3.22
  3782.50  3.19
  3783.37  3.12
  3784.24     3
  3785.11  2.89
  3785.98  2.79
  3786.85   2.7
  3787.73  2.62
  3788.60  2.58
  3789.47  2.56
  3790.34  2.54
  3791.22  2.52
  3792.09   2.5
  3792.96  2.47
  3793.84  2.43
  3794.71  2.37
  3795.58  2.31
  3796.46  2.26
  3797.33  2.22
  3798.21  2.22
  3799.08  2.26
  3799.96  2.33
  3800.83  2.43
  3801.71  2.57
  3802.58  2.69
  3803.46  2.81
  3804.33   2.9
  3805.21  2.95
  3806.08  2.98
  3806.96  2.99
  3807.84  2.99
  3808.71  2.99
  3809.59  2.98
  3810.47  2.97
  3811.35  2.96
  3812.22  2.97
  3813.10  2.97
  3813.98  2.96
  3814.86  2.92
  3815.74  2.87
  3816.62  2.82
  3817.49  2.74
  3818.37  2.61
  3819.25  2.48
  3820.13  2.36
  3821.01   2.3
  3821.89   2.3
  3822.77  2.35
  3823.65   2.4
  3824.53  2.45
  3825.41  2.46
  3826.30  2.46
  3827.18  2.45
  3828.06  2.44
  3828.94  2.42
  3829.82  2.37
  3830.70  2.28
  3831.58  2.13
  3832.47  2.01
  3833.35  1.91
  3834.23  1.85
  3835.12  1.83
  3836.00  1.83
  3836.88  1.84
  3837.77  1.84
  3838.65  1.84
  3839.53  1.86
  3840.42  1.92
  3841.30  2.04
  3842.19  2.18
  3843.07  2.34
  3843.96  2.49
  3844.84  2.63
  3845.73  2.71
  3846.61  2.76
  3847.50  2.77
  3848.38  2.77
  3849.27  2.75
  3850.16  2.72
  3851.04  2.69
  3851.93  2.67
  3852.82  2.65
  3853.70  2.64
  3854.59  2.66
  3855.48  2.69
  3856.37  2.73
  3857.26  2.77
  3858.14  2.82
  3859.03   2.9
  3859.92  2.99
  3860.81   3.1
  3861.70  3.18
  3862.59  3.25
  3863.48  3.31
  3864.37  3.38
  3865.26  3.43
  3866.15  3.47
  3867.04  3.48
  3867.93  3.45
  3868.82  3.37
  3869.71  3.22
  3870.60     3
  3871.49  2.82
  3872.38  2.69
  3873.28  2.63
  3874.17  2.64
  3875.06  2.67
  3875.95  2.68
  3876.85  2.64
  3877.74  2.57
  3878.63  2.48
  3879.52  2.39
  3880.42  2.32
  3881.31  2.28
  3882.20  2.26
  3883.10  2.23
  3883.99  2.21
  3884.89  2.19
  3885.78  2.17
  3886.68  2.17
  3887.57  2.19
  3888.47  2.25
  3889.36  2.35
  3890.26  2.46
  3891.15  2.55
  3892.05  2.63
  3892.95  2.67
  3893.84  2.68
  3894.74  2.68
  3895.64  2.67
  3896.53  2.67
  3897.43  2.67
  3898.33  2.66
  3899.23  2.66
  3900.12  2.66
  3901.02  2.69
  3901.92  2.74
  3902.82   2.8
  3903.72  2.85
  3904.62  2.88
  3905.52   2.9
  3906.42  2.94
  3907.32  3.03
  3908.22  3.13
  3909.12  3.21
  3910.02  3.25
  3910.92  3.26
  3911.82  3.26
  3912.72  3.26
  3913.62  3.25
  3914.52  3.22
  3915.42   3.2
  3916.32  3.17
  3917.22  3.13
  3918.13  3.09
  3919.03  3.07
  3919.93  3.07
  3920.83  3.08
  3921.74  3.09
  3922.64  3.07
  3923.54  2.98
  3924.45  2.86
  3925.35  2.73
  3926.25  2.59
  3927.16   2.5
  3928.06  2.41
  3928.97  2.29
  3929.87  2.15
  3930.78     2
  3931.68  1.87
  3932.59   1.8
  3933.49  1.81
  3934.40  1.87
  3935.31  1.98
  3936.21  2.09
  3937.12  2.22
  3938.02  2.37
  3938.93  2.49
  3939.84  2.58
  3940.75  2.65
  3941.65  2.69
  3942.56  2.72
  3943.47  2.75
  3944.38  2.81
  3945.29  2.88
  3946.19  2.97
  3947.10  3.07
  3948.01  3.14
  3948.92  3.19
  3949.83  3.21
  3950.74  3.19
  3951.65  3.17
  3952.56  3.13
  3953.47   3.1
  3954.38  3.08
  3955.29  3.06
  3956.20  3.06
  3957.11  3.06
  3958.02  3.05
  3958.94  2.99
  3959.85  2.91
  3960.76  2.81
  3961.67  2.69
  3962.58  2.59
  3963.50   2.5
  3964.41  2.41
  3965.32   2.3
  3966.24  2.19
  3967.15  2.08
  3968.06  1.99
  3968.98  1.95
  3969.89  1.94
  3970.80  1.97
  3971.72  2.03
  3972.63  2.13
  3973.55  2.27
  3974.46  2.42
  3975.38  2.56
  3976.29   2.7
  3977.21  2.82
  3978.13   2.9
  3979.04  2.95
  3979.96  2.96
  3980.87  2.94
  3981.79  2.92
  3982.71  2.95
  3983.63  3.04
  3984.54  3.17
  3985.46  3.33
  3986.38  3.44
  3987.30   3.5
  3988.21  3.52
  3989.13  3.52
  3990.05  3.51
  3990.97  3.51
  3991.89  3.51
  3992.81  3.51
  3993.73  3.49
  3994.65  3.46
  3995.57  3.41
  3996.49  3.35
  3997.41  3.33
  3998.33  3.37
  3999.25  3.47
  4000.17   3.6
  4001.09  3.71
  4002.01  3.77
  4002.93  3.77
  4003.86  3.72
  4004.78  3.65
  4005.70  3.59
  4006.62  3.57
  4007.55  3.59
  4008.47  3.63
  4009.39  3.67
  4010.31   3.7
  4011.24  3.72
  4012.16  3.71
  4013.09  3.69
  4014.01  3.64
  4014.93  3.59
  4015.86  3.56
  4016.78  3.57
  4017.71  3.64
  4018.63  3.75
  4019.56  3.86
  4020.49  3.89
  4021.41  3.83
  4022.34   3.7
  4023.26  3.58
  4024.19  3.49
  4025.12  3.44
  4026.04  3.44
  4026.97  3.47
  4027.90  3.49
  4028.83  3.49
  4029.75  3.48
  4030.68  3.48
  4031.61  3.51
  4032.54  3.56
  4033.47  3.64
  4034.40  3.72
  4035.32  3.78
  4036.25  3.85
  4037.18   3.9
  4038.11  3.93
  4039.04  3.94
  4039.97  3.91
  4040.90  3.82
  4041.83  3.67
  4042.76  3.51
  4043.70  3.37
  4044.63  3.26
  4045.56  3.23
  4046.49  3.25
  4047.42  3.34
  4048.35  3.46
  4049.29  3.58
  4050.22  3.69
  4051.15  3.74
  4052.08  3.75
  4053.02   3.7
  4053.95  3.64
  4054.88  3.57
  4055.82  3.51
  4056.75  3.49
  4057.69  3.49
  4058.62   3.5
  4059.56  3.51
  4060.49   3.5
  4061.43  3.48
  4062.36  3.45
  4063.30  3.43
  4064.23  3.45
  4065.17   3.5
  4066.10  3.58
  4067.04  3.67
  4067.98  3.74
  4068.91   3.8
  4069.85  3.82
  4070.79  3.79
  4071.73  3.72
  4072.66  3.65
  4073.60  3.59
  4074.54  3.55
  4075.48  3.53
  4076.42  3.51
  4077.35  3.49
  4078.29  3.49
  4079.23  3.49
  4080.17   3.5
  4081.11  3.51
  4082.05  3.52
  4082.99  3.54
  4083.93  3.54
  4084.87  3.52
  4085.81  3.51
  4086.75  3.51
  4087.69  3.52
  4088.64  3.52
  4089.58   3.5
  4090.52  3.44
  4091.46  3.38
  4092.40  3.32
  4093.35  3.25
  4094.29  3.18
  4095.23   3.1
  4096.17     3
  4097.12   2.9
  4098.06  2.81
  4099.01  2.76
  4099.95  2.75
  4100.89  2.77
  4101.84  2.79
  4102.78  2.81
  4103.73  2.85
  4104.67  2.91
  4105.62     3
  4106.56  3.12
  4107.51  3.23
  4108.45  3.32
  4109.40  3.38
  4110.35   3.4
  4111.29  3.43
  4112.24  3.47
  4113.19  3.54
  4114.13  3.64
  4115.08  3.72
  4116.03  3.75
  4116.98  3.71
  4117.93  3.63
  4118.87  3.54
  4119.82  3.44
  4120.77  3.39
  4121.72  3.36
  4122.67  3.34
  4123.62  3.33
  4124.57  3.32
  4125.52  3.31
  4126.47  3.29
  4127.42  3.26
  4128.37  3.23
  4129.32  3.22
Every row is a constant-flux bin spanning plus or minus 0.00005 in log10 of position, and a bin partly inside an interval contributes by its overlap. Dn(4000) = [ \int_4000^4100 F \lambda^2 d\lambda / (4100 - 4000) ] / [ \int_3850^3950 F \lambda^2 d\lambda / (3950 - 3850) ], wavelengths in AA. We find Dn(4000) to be 1.4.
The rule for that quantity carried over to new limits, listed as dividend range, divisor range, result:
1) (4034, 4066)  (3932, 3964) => 1.38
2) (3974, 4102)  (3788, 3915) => 1.44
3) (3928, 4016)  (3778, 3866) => 1.22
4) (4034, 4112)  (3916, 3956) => 1.36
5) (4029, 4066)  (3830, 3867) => 1.54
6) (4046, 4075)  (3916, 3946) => 1.49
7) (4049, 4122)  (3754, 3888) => 1.51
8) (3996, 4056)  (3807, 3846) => 1.65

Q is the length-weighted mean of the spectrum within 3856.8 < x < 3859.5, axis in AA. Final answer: 2.83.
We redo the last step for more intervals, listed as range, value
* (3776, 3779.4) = 2.86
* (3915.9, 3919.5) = 3.11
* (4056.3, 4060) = 3.49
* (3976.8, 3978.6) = 2.87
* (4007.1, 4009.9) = 3.64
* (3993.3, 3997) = 3.43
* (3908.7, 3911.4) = 3.24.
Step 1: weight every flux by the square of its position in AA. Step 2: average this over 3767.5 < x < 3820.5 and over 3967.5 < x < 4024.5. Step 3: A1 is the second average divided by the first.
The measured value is 1.34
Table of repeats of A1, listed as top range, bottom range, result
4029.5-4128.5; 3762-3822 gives 1.50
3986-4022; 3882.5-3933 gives 1.39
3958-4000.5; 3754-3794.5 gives 1.24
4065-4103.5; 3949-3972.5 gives 1.35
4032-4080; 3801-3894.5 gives 1.53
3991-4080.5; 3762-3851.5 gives 1.59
